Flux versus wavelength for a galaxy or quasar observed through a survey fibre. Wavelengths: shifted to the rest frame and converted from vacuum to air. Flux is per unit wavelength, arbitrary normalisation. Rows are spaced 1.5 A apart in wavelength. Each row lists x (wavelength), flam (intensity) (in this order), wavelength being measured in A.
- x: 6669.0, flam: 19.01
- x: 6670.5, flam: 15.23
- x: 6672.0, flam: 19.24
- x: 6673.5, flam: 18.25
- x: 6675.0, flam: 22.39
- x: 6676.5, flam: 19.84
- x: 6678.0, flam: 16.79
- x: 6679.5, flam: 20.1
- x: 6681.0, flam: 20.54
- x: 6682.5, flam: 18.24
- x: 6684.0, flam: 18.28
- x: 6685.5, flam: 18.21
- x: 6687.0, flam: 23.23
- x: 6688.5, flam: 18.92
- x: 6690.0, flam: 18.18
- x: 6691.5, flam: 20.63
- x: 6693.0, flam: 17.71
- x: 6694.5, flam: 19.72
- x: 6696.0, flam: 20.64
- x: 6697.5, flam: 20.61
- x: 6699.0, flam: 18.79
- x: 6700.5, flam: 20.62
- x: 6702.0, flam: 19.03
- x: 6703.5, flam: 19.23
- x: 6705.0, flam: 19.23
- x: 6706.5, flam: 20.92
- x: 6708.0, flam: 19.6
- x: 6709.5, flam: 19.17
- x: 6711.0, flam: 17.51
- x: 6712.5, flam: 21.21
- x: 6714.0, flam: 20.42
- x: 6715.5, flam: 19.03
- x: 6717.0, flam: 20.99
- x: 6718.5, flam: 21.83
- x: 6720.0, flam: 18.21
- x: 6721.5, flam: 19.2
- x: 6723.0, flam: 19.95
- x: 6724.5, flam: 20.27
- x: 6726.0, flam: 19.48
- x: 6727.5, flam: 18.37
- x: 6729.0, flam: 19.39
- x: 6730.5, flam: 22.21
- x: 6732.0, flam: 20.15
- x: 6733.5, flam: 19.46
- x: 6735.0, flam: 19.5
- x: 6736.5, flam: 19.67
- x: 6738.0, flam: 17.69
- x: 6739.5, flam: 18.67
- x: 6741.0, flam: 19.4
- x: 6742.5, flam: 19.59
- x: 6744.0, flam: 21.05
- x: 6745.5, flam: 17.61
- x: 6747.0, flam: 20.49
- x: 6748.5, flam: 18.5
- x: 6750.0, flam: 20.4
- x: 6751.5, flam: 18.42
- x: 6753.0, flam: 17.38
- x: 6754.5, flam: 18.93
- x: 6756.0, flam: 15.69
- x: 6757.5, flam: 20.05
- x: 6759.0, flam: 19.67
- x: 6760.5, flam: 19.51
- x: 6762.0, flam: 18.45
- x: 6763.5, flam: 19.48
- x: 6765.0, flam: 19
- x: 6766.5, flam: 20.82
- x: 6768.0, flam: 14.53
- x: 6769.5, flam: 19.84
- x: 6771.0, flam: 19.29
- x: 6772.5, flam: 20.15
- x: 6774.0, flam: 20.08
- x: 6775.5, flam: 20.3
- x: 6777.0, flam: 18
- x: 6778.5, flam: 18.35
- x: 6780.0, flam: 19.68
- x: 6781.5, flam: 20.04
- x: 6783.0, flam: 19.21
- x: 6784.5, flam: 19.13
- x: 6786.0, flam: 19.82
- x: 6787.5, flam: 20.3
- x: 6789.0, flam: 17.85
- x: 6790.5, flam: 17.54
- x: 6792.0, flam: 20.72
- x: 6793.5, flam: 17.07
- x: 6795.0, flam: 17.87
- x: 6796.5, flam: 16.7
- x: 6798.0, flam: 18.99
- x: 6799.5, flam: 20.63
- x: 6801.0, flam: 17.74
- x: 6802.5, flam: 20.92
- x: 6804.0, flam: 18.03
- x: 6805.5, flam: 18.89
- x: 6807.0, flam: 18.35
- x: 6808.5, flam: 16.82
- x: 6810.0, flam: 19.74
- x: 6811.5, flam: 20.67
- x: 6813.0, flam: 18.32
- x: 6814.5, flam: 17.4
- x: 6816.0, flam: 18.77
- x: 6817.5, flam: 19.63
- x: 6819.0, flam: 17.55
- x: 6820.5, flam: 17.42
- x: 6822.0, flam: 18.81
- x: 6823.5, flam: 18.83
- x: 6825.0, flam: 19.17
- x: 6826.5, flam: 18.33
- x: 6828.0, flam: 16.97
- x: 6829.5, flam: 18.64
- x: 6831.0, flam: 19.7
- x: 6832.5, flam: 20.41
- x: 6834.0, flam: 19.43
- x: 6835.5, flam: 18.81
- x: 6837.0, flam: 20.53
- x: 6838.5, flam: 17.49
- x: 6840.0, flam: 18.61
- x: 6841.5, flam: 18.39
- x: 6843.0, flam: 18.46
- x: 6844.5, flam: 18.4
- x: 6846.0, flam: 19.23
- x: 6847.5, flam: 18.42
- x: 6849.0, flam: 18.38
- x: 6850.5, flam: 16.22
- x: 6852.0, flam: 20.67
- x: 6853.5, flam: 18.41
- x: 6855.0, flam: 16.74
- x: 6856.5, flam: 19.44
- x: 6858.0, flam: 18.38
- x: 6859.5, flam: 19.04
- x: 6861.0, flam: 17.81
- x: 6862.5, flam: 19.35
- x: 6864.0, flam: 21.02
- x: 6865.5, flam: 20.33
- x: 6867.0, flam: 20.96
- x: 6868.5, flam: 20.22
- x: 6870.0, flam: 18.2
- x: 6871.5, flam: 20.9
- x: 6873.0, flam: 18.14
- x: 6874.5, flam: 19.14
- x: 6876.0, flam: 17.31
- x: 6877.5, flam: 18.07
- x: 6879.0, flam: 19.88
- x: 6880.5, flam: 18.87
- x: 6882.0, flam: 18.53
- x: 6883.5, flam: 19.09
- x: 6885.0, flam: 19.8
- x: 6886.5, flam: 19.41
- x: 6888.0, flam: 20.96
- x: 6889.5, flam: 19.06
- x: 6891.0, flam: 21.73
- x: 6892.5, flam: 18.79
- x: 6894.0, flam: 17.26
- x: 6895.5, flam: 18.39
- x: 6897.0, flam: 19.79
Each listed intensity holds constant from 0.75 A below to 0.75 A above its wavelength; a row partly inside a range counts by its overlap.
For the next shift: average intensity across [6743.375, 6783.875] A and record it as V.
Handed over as 19.1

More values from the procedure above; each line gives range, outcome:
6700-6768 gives 19.4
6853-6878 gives 19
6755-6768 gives 18.8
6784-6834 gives 18.7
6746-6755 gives 19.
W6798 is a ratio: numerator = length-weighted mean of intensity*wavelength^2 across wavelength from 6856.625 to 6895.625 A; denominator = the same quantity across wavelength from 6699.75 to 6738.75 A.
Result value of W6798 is 1.02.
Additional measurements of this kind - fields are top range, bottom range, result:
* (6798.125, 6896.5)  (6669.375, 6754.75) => 1.01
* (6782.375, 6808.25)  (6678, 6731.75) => 0.98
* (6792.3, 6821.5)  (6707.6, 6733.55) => 0.96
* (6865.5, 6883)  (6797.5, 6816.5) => 1.04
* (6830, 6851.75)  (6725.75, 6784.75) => 1.00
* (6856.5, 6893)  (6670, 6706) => 1.06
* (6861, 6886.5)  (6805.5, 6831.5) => 1.06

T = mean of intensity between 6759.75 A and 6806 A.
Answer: 19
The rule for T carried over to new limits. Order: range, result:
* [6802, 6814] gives 18.9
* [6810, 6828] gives 18.6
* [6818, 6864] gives 18.6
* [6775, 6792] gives 19.2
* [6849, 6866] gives 18.8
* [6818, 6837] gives 18.8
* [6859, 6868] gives 19.8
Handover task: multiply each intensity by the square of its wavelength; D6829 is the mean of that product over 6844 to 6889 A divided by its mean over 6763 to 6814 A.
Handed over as 1.0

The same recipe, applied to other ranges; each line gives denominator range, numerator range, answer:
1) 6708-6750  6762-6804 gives 0.99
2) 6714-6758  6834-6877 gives 1.01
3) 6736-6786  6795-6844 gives 1.00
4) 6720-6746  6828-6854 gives 1.00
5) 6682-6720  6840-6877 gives 1.01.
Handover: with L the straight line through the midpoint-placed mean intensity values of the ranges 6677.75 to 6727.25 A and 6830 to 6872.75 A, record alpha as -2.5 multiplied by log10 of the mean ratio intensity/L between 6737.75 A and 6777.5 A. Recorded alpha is 0.02 mag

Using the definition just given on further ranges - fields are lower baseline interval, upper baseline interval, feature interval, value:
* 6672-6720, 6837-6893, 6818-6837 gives 0.02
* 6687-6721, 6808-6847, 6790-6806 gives 0.02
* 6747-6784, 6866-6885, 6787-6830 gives 0.03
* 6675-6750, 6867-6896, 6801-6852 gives 0.04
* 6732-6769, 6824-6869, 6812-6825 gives 0.03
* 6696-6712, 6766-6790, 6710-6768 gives 0.00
